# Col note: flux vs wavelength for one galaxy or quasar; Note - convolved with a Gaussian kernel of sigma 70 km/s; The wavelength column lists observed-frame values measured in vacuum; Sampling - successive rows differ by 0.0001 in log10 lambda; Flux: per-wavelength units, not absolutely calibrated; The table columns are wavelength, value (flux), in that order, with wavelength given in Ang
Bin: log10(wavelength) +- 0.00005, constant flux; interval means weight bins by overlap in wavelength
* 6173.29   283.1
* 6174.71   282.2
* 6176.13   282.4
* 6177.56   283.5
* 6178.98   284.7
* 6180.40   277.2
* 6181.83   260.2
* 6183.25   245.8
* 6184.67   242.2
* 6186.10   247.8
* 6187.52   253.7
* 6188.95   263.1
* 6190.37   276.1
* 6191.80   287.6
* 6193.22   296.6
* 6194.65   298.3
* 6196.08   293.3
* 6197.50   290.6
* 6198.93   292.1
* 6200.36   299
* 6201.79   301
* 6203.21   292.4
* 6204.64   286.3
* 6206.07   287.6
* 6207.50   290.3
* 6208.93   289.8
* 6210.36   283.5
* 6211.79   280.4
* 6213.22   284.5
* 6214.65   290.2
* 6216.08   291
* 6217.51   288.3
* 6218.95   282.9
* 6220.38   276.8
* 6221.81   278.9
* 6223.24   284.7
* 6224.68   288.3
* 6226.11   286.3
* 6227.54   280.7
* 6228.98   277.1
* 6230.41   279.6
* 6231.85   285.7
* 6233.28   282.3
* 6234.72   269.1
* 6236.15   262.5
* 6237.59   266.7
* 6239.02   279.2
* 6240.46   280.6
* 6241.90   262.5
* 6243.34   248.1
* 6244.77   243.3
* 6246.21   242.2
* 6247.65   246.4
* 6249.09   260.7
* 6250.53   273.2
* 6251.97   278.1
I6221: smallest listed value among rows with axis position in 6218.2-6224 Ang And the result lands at 276.8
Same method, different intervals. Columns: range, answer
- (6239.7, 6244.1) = 248.1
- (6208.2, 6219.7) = 280.4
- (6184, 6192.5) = 242.2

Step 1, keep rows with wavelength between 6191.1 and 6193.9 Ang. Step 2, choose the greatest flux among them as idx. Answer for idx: 296.6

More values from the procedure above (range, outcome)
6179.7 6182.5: 277.2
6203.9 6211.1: 290.3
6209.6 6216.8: 291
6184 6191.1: 276.1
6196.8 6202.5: 301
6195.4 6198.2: 293.3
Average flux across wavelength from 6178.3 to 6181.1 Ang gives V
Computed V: 281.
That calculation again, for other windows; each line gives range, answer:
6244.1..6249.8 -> 248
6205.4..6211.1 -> 288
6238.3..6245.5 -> 263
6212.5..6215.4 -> 288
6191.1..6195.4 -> 294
